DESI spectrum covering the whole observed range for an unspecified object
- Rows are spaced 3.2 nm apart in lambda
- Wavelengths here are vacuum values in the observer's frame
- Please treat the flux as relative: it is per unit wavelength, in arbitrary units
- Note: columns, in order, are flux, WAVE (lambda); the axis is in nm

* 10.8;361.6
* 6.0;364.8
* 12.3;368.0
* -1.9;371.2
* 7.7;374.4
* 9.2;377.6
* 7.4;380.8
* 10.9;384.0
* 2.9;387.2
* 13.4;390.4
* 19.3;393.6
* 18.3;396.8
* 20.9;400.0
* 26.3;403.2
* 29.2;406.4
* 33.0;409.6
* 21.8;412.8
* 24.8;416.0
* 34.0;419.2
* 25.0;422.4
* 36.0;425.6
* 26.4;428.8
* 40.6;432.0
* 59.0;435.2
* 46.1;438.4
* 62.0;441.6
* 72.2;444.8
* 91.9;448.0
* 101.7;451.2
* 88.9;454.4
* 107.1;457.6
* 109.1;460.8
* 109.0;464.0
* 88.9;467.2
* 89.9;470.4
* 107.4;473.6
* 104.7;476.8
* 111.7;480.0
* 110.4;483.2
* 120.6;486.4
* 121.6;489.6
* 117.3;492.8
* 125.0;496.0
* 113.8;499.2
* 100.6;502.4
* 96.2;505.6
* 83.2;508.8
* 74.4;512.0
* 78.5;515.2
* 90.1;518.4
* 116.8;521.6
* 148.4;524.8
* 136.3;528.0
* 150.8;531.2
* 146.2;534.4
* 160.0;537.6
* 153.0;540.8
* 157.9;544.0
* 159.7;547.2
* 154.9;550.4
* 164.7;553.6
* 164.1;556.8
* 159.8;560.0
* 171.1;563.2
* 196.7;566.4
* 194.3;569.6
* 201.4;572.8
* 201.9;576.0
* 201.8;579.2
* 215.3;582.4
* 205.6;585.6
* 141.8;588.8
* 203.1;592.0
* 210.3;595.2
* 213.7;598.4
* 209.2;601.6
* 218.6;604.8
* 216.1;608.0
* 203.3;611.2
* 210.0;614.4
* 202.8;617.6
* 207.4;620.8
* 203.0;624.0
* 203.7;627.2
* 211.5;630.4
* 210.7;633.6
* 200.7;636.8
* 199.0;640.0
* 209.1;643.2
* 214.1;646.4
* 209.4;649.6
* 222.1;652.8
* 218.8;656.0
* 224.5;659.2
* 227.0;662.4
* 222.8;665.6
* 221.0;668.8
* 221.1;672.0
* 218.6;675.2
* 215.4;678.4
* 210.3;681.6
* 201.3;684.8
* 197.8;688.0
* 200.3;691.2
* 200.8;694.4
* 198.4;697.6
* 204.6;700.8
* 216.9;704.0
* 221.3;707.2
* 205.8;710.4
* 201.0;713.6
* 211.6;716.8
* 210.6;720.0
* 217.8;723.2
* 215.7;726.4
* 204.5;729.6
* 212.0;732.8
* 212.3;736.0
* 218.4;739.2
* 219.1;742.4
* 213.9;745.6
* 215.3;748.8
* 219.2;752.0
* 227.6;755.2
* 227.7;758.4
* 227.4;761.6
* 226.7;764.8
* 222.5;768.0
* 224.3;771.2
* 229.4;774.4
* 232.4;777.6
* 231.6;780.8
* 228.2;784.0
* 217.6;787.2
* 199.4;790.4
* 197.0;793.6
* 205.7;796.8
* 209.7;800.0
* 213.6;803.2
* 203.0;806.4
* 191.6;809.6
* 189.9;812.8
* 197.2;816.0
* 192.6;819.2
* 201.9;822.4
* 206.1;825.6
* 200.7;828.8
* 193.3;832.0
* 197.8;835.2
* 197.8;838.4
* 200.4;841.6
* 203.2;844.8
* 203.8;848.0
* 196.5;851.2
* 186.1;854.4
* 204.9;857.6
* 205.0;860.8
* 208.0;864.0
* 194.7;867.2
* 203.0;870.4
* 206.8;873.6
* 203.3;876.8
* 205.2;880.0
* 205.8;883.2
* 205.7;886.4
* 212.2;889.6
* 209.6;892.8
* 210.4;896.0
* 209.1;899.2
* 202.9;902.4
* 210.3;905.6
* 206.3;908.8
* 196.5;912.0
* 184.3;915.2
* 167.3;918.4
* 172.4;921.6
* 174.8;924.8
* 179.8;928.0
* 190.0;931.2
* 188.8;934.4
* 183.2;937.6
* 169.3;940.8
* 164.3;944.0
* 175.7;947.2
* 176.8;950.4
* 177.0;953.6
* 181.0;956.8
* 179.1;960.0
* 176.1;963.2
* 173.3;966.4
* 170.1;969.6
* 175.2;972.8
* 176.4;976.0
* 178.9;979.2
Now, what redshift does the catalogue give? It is 0.00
